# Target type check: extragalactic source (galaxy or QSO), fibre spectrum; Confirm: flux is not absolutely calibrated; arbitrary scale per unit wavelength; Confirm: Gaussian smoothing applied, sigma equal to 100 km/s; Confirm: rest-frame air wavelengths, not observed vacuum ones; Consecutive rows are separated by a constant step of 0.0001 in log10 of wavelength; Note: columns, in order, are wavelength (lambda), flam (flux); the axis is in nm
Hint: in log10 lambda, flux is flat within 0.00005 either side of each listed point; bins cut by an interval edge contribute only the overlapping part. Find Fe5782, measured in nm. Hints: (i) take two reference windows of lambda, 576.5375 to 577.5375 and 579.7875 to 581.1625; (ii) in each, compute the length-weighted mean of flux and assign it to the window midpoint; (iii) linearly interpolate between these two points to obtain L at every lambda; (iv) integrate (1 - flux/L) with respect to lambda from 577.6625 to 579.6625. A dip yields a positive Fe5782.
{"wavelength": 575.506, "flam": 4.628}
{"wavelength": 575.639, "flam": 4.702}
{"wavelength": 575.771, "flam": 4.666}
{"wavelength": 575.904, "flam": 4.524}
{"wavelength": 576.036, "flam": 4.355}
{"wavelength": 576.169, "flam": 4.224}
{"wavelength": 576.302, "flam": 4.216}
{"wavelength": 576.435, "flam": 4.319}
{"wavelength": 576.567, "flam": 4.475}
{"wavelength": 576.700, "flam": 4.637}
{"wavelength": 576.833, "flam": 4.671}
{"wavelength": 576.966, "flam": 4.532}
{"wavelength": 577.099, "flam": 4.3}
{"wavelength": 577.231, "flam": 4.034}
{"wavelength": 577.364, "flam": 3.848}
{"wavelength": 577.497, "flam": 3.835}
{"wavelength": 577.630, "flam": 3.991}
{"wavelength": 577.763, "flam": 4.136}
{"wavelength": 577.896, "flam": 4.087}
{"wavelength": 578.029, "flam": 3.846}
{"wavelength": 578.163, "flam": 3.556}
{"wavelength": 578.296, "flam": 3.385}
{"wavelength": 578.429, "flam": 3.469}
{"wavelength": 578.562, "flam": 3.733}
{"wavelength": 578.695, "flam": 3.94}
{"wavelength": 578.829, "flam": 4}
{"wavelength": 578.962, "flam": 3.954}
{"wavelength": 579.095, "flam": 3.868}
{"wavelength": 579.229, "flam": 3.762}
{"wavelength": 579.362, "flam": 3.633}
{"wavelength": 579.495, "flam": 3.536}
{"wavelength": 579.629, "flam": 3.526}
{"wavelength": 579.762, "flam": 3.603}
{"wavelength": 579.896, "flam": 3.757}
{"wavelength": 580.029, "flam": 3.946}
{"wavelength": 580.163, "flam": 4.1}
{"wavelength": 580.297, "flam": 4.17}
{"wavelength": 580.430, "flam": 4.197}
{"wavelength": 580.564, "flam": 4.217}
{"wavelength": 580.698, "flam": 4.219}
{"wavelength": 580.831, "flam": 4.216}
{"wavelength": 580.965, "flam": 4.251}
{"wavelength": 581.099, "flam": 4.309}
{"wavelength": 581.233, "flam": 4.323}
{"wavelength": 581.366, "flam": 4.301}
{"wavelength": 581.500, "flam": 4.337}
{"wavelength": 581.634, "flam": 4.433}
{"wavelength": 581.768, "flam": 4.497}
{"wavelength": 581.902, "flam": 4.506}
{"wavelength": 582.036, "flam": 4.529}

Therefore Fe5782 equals 0.21 nm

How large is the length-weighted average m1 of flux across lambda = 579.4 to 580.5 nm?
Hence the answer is 3.85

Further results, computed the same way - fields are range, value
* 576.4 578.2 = 4.17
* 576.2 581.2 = 4.01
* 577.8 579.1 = 3.79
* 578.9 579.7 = 3.71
